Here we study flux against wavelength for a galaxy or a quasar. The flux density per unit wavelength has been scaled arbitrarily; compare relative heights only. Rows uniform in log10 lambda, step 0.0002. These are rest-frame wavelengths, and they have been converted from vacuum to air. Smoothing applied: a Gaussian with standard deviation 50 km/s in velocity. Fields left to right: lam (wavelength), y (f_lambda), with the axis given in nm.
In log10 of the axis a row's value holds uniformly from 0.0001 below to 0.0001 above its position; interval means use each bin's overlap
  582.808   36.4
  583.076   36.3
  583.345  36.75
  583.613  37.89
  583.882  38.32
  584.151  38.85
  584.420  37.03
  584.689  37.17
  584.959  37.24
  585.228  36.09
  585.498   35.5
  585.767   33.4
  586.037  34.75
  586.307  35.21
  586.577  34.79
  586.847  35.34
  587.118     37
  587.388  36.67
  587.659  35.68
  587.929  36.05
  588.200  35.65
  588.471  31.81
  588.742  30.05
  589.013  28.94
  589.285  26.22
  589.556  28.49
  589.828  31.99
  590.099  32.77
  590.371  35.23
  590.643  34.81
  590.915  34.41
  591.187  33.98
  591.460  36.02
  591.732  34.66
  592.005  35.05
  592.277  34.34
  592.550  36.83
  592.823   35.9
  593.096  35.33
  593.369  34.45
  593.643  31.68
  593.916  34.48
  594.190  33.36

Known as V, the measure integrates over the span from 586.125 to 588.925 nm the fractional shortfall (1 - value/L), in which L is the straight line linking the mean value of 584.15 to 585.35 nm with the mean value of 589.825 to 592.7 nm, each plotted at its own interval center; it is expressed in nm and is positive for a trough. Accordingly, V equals 0.11 nm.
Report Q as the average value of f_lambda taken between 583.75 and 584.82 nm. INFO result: 37.9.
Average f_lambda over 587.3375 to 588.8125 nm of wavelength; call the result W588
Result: 34.4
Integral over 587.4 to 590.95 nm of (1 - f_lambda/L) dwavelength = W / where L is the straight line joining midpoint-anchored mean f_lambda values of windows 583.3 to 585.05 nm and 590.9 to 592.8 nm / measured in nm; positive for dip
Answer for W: 0.34 nm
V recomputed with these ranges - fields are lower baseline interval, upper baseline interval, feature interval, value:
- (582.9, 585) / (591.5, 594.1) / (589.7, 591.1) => 0.06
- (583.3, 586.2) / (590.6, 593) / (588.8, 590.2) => 0.24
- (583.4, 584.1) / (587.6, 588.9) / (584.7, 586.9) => 0.04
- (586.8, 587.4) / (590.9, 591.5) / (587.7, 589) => 0.10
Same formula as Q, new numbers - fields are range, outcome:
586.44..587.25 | 35.7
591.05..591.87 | 34.9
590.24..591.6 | 34.9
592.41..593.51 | 35.6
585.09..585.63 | 35.8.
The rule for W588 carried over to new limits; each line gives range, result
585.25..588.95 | 34.7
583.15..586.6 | 36.4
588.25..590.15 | 30.2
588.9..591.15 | 31.7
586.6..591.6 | 33.4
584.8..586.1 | 35.5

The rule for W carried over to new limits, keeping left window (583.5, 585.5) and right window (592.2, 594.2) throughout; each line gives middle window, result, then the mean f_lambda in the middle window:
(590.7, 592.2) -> 0.02 nm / 34.8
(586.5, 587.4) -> 0.02 nm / 35.9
